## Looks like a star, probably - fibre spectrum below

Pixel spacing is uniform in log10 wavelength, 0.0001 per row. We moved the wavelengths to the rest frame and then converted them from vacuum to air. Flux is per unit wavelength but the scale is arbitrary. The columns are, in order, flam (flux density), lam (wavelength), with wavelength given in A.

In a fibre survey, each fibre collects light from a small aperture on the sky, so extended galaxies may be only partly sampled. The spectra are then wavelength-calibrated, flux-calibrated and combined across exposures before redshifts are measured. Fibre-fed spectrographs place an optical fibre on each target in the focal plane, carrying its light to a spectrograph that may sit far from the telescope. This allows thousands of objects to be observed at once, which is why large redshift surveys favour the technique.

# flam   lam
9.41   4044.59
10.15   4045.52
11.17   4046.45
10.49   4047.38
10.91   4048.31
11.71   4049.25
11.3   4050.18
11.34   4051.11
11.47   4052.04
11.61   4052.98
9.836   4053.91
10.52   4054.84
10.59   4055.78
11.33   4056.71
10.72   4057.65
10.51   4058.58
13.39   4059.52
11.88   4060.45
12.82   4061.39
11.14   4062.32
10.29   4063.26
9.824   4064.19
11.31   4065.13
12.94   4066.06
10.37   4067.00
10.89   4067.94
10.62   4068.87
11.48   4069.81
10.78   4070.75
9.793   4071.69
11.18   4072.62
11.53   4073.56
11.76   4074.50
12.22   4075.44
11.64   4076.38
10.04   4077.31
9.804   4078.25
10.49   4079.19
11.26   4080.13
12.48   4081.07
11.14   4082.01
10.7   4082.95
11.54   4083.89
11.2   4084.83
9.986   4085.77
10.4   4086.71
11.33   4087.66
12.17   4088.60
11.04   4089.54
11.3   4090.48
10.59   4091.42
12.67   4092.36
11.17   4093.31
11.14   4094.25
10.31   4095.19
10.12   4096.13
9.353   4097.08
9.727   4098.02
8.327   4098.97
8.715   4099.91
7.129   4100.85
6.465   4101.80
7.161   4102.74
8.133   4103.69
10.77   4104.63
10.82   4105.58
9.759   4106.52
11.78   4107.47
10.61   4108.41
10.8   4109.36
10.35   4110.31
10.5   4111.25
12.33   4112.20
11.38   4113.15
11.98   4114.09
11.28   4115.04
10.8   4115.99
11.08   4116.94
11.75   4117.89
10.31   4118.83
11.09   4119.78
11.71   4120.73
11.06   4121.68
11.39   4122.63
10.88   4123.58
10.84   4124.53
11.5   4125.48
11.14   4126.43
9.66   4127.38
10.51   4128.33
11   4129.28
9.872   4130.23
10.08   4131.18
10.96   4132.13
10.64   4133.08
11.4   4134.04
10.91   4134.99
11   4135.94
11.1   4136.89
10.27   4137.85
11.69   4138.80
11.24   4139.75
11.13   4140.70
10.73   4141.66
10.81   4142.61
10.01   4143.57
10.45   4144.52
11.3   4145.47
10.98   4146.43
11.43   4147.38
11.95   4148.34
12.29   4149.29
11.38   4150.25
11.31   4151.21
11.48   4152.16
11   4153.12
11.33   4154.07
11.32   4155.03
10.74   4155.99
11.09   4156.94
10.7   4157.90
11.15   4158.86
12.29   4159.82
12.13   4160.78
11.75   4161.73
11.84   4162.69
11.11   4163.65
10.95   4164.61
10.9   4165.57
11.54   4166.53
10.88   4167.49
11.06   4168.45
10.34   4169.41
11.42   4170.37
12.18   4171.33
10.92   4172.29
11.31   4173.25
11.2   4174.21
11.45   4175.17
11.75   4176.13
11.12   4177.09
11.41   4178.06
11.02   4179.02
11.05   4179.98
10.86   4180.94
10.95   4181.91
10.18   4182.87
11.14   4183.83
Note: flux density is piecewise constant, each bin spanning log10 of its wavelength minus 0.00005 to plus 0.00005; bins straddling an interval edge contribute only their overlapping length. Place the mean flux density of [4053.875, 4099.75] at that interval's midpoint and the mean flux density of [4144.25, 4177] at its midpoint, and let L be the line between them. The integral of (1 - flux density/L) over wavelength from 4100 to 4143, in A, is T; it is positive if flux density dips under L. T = 2.15 A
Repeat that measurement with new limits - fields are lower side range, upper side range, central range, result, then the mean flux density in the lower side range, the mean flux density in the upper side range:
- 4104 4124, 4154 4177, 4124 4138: 0.5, 11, 11.3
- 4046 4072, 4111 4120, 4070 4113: 2.7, 11.1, 11.3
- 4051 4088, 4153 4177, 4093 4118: 2.4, 11.1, 11.3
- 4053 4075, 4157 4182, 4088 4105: 2.1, 11.1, 11.3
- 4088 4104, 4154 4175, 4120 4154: -1.1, 9.77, 11.3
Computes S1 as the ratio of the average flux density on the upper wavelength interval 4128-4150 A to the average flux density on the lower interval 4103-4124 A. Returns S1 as 1.01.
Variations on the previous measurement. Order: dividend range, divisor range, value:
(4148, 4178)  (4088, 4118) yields 1.10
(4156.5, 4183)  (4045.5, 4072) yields 1.01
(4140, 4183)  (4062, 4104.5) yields 1.07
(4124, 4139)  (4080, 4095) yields 0.96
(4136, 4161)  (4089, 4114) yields 1.10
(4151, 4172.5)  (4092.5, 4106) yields 1.21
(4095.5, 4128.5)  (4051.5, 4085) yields 0.93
